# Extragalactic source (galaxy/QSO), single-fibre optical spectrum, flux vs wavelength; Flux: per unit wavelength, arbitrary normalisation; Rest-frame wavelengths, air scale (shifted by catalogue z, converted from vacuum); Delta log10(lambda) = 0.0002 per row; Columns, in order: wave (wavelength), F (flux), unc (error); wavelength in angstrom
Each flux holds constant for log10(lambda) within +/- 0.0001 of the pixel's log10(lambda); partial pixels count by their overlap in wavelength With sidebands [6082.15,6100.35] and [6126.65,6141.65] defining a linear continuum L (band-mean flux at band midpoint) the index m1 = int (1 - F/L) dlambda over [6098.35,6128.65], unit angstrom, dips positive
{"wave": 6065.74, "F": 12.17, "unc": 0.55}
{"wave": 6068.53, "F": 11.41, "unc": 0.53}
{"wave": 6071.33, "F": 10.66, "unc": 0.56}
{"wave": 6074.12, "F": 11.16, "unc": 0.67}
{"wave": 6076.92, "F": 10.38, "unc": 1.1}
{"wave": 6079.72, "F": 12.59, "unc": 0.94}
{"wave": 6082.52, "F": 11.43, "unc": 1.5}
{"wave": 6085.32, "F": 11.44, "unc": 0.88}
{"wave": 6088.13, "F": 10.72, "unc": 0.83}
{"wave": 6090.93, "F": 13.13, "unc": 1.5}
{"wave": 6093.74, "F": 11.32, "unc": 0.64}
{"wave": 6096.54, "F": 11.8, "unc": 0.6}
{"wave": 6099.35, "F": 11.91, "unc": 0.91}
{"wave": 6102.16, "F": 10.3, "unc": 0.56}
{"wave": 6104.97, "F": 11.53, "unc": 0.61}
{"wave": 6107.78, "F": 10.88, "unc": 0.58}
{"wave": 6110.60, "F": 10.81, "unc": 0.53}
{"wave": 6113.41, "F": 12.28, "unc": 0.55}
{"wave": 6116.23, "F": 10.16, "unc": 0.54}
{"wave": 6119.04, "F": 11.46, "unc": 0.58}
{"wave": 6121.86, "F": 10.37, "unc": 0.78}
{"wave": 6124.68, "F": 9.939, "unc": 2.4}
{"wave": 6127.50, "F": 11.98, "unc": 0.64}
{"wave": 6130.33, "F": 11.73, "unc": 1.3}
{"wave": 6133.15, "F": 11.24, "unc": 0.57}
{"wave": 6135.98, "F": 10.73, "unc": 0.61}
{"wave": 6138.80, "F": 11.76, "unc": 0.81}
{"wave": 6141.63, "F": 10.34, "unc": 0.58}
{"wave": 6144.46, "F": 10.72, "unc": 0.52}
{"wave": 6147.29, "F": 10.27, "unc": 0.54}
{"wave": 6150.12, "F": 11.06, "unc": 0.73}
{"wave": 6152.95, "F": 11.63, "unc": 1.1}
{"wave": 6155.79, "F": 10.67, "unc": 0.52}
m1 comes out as 1.3 angstrom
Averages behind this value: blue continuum 11.7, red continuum 11.4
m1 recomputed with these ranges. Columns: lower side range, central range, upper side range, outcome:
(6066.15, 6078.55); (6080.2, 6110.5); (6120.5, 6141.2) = -1.1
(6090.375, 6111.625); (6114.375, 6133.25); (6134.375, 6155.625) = 0.3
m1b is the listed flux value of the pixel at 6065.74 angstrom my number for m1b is 12.17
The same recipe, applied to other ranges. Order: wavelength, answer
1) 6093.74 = 11.32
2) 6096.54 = 11.8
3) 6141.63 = 10.34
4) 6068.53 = 11.41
